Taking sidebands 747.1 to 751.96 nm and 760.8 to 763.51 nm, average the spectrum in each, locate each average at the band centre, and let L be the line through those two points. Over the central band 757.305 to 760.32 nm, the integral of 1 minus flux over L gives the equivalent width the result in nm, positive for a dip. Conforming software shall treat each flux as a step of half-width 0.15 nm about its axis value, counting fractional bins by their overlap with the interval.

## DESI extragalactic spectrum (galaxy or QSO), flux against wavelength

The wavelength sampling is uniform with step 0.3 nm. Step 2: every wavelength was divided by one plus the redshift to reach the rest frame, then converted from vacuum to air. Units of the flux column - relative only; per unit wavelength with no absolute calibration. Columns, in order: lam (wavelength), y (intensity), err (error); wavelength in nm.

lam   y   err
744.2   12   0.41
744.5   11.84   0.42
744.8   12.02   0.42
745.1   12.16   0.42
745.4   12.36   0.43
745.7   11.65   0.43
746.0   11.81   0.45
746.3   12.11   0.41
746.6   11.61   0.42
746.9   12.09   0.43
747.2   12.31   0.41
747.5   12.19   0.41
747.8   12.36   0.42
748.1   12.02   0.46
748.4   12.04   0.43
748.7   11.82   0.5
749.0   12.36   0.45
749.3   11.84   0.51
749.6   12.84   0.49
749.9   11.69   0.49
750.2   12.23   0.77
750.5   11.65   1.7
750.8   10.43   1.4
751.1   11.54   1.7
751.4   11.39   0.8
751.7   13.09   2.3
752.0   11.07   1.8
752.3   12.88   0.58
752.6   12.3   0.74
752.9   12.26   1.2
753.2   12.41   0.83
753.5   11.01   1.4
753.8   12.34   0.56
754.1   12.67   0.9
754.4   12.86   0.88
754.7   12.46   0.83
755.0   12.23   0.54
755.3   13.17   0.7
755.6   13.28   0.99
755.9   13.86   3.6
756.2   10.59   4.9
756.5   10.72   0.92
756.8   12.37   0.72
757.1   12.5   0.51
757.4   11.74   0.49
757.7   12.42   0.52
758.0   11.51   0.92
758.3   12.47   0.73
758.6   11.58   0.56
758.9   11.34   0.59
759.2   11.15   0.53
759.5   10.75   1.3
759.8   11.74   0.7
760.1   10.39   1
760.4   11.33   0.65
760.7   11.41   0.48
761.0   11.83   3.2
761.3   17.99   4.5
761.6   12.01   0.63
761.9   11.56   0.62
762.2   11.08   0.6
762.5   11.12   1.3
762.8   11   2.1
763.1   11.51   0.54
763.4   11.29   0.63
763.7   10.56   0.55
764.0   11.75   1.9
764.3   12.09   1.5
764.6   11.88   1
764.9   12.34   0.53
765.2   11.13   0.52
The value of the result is 0.150 nm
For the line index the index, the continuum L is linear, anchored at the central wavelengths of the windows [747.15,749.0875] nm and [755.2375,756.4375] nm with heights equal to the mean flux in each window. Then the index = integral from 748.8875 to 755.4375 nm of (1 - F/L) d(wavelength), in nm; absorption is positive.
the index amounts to 0.12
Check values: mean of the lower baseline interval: 12.1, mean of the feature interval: 12.1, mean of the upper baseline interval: 12.5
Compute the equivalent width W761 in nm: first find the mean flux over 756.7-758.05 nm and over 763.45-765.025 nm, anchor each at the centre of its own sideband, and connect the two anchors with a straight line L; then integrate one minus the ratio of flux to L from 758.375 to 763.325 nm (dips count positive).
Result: 0.07 nm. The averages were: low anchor 12.1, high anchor 11.7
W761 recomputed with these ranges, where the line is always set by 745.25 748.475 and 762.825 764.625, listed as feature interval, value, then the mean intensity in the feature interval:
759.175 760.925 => 0.06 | 11.2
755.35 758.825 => -0.13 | 12.1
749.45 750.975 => 0.02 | 11.8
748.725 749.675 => -0.02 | 12.2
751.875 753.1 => -0.03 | 12.2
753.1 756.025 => -0.21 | 12.6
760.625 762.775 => -0.16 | 12.4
